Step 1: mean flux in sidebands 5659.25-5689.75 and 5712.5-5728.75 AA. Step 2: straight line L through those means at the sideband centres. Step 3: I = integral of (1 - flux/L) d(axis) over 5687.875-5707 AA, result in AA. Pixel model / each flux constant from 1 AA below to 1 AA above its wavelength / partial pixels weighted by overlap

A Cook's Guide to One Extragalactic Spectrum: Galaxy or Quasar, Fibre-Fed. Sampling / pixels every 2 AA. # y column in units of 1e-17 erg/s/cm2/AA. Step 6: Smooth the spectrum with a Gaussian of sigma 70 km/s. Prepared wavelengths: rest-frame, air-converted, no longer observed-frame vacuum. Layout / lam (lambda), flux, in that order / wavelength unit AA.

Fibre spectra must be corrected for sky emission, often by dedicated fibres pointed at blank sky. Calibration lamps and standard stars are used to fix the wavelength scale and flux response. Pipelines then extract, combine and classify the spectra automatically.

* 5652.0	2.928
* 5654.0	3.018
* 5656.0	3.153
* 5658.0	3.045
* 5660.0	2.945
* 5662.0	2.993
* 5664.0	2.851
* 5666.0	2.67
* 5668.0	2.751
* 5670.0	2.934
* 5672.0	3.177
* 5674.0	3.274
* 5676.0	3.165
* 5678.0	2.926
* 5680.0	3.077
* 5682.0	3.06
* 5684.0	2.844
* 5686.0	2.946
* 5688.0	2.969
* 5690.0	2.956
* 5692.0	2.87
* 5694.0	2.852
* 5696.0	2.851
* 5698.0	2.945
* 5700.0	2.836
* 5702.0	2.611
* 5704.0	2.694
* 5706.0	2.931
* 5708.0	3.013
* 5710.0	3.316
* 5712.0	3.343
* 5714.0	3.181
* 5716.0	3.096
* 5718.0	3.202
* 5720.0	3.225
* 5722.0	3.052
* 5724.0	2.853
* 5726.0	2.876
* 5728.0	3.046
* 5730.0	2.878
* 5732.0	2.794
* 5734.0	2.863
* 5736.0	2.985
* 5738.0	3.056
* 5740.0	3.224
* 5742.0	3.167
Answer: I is 1.1 AA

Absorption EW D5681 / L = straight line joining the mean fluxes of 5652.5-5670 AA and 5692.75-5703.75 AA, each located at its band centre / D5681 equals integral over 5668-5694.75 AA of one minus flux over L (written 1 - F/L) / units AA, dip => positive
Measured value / -1.22 AA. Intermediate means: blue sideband 2.93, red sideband 2.81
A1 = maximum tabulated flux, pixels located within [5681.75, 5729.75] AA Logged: 3.343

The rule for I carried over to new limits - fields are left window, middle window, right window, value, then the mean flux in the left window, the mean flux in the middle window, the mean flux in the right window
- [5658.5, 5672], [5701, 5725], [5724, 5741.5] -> -0.8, 2.89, 3.04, 2.96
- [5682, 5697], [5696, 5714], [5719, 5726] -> 0.0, 2.91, 2.97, 3.02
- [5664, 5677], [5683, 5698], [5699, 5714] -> 0.4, 2.98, 2.9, 2.98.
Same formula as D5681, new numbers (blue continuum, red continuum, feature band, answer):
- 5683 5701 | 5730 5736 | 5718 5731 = -0.6 AA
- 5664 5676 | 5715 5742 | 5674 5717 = 0.1 AA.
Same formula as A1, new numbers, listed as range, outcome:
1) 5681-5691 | 3.06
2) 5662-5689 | 3.274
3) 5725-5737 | 3.046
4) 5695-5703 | 2.945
